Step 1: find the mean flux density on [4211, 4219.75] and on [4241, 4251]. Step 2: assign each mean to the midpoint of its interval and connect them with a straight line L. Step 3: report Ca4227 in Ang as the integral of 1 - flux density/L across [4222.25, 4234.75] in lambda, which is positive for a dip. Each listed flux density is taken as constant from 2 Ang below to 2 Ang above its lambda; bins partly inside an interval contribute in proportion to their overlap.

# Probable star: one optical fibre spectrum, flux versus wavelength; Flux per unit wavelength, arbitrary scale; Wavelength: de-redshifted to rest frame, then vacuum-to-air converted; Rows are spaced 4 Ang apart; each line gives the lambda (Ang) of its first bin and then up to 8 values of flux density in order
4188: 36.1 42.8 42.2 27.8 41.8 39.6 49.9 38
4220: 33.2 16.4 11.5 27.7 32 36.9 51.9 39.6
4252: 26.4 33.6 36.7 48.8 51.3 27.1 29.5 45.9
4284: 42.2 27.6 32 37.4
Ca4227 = 6.73 Ang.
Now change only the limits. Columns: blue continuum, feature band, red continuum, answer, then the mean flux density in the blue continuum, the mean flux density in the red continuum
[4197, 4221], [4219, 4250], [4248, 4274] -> 5.7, 38.8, 37.5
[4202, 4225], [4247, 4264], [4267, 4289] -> 0.8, 37.4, 37.1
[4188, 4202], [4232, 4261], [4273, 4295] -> 0.0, 37.4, 35.2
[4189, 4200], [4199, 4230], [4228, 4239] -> 1.1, 39.2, 27.2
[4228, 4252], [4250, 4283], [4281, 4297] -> -2.4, 34.5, 35.3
